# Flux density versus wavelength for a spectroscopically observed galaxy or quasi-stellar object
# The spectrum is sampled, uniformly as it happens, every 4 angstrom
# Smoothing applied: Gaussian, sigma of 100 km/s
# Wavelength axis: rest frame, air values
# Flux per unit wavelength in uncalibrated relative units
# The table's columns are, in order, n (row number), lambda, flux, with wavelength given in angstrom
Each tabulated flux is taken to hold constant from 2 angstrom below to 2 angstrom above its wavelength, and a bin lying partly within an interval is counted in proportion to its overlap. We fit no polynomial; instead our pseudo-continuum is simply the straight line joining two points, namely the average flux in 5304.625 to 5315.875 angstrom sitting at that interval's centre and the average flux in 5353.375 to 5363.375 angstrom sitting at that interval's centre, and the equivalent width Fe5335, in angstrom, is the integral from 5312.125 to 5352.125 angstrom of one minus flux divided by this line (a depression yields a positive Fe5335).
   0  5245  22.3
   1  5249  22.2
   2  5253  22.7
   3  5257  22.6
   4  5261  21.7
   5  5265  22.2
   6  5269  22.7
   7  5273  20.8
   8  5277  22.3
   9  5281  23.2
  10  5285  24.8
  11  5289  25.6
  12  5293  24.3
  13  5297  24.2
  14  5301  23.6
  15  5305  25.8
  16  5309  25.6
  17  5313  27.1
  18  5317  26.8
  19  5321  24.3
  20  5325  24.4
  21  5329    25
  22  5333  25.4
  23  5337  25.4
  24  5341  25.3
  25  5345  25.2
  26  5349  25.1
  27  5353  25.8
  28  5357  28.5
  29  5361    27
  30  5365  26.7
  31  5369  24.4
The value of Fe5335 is 2.1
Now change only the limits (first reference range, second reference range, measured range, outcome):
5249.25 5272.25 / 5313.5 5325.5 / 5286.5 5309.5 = -0.5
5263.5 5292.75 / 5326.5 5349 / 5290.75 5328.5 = -1.3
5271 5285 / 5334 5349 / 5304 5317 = -1.3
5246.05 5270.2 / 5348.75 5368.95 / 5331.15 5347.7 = 0.3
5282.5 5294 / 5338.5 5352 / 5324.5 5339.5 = 0.0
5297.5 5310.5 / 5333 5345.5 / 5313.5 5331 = -0.1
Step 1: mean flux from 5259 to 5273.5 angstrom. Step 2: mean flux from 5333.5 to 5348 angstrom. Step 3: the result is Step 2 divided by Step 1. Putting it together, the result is 1.15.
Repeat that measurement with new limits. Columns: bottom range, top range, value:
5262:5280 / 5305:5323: 1.18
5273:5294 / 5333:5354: 1.07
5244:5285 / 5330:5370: 1.16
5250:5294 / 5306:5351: 1.11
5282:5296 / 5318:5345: 1.01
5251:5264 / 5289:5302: 1.09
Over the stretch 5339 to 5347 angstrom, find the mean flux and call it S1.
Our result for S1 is 25.2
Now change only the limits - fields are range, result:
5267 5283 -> 22.2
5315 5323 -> 25.6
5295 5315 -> 25.3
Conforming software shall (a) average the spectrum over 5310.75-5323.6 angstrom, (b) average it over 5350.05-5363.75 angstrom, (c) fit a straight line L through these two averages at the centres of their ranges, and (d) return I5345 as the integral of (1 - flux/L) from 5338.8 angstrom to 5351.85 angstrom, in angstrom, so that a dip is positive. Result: 0.7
